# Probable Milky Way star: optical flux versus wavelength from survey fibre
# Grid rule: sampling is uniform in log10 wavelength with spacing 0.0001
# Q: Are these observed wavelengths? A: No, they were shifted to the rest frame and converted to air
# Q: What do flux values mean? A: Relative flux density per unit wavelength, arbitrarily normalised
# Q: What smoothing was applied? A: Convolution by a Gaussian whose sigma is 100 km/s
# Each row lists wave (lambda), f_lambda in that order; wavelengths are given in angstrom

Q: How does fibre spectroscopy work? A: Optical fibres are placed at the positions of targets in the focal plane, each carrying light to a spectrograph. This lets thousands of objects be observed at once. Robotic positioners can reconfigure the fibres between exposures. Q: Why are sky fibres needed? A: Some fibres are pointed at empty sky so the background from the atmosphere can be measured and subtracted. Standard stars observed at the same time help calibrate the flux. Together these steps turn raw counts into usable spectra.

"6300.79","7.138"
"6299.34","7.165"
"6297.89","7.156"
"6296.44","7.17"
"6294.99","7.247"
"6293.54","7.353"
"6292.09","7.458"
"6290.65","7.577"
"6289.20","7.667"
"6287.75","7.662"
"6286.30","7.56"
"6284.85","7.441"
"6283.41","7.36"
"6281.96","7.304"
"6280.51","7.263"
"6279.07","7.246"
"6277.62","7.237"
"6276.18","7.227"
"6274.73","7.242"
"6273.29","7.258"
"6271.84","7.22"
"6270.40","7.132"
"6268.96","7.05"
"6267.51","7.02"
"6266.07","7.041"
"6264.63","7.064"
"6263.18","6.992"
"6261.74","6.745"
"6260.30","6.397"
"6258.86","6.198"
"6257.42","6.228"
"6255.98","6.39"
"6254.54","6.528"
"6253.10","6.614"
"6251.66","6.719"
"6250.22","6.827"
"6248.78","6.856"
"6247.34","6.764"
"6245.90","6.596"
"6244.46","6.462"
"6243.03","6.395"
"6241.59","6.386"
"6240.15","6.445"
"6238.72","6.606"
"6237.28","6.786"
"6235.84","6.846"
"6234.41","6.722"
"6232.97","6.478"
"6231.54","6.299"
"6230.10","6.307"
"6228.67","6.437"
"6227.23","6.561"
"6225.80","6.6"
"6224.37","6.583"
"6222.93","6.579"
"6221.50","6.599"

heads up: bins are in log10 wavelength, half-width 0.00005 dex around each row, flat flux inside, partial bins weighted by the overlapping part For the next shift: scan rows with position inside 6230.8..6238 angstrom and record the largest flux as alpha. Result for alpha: 6.846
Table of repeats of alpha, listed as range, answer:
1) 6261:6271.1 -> 7.132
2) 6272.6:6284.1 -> 7.36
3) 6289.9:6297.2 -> 7.577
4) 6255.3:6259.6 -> 6.39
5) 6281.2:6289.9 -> 7.667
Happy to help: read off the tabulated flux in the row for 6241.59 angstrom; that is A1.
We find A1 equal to 6.386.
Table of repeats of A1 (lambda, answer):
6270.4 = 7.132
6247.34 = 6.764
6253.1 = 6.614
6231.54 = 6.299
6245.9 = 6.596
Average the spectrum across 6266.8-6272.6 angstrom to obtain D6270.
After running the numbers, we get 7.1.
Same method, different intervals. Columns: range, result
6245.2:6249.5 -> 6.73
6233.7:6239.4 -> 6.74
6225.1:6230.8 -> 6.48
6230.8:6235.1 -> 6.49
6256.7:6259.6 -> 6.22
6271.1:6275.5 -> 7.24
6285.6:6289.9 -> 7.62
